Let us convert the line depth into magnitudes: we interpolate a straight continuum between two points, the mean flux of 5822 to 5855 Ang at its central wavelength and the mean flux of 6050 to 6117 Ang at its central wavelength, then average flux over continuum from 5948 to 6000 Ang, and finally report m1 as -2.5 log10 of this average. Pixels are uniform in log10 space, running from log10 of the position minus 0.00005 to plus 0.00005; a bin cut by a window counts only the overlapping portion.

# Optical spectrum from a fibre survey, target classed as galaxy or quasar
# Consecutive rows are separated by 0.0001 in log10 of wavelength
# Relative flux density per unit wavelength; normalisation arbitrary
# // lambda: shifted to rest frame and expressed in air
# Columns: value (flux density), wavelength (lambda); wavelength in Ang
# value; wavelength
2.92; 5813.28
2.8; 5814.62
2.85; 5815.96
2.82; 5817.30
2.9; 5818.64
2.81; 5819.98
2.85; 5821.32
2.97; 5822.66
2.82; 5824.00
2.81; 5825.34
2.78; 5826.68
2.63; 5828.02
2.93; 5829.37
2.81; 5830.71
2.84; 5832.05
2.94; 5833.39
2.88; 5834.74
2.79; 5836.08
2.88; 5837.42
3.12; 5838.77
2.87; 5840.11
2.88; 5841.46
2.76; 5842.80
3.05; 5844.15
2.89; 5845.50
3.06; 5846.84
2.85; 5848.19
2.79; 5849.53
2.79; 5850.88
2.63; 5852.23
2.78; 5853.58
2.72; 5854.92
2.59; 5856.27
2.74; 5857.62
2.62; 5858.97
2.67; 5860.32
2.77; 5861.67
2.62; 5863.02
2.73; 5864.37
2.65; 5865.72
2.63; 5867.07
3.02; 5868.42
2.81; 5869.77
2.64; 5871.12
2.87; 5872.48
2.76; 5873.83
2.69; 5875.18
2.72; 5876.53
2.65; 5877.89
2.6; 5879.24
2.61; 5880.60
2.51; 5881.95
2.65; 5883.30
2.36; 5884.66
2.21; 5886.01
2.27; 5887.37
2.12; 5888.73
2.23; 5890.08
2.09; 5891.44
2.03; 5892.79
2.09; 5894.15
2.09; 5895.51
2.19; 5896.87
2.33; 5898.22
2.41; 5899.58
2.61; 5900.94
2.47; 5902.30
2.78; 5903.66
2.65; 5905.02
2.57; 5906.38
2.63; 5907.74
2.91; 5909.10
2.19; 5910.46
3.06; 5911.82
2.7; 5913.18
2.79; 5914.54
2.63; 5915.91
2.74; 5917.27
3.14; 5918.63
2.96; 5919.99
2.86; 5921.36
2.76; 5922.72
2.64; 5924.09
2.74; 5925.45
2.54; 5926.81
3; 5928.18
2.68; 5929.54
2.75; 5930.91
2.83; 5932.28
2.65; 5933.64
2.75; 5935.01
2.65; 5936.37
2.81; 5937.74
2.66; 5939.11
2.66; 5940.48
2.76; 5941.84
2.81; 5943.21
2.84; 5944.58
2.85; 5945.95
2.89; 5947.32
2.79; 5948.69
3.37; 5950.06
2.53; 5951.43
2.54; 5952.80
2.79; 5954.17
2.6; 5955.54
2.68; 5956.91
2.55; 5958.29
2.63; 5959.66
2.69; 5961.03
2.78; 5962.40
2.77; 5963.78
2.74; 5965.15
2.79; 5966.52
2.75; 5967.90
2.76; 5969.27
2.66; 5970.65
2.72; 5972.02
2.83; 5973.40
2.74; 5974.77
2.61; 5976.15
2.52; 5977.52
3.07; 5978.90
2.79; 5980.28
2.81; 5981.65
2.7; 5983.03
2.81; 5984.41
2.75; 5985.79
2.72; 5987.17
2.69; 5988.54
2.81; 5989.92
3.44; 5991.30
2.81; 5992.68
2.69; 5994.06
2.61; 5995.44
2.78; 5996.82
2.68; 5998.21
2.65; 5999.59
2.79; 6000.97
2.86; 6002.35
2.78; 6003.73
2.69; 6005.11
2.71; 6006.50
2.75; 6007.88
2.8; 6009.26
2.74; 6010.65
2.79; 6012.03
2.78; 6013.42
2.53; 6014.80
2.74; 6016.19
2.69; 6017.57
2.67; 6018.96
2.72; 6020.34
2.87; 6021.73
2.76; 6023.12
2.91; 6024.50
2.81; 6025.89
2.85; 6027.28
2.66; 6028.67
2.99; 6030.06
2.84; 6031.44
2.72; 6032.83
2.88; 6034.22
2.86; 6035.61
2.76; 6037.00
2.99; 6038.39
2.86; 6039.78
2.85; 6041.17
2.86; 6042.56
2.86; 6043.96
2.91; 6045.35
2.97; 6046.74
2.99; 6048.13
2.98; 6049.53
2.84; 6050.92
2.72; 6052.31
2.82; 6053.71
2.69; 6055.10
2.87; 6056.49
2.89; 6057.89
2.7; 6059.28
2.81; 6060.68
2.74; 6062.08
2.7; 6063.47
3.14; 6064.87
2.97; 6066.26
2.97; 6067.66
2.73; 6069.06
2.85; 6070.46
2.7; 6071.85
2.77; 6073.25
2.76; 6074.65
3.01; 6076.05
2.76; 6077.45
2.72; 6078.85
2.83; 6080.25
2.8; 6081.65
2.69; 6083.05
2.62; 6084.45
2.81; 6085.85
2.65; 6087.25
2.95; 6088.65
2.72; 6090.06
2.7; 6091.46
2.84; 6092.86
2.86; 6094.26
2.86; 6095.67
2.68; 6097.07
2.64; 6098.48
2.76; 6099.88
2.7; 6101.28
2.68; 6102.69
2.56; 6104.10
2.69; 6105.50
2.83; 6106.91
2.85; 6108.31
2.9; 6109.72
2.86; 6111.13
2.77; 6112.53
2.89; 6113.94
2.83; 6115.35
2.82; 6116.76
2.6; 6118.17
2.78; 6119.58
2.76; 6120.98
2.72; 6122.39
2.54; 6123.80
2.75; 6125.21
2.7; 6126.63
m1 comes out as 0.025 mag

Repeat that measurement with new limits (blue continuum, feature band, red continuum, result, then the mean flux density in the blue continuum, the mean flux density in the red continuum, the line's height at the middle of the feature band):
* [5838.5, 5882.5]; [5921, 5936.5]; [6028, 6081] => 0.02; 2.76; 2.84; 2.79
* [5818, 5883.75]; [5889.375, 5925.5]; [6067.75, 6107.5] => 0.09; 2.78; 2.76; 2.78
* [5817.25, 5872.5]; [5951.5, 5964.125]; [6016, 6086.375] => 0.06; 2.81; 2.82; 2.82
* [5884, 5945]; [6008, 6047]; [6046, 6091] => -0.02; 2.59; 2.82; 2.76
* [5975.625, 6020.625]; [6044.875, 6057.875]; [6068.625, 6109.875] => -0.04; 2.76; 2.76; 2.76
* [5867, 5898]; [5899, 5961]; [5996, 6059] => -0.06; 2.47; 2.8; 2.58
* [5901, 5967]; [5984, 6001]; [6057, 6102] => -0.01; 2.74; 2.79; 2.76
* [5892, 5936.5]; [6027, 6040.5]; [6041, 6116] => -0.03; 2.63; 2.81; 2.76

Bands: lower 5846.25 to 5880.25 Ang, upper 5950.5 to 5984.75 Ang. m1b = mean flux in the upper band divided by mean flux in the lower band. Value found 1.0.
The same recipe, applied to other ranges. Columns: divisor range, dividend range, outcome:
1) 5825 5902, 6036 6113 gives 1.06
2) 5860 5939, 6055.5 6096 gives 1.07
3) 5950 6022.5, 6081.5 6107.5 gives 1.00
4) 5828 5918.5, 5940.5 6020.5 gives 1.04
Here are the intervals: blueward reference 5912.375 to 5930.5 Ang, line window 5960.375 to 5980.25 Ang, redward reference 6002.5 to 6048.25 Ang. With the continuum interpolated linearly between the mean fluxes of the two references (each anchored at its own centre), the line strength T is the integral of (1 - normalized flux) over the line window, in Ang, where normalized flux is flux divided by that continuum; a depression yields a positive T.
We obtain 0.3 Ang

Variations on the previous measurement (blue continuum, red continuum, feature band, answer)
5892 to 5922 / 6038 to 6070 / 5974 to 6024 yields -0.1 Ang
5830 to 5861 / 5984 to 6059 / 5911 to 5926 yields 0.0 Ang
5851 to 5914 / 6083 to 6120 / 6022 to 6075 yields -2.5 Ang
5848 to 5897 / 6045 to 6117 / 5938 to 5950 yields -0.8 Ang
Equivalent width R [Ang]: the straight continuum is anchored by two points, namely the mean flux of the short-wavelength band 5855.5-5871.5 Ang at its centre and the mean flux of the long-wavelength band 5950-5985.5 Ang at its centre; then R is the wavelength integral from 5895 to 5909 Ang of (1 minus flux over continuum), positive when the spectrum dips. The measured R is 1.1 Ang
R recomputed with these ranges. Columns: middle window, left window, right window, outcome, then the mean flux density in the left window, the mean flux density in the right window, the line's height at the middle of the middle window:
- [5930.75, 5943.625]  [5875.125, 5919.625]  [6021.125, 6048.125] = -0.6 Ang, 2.51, 2.86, 2.61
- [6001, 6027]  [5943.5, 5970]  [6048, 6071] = 0.4 Ang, 2.75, 2.84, 2.8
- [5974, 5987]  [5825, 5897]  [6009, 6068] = 0.1 Ang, 2.66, 2.82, 2.77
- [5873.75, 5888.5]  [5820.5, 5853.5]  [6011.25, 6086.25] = 1.7 Ang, 2.86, 2.82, 2.85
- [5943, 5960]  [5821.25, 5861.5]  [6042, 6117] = 0.3 Ang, 2.82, 2.81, 2.82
